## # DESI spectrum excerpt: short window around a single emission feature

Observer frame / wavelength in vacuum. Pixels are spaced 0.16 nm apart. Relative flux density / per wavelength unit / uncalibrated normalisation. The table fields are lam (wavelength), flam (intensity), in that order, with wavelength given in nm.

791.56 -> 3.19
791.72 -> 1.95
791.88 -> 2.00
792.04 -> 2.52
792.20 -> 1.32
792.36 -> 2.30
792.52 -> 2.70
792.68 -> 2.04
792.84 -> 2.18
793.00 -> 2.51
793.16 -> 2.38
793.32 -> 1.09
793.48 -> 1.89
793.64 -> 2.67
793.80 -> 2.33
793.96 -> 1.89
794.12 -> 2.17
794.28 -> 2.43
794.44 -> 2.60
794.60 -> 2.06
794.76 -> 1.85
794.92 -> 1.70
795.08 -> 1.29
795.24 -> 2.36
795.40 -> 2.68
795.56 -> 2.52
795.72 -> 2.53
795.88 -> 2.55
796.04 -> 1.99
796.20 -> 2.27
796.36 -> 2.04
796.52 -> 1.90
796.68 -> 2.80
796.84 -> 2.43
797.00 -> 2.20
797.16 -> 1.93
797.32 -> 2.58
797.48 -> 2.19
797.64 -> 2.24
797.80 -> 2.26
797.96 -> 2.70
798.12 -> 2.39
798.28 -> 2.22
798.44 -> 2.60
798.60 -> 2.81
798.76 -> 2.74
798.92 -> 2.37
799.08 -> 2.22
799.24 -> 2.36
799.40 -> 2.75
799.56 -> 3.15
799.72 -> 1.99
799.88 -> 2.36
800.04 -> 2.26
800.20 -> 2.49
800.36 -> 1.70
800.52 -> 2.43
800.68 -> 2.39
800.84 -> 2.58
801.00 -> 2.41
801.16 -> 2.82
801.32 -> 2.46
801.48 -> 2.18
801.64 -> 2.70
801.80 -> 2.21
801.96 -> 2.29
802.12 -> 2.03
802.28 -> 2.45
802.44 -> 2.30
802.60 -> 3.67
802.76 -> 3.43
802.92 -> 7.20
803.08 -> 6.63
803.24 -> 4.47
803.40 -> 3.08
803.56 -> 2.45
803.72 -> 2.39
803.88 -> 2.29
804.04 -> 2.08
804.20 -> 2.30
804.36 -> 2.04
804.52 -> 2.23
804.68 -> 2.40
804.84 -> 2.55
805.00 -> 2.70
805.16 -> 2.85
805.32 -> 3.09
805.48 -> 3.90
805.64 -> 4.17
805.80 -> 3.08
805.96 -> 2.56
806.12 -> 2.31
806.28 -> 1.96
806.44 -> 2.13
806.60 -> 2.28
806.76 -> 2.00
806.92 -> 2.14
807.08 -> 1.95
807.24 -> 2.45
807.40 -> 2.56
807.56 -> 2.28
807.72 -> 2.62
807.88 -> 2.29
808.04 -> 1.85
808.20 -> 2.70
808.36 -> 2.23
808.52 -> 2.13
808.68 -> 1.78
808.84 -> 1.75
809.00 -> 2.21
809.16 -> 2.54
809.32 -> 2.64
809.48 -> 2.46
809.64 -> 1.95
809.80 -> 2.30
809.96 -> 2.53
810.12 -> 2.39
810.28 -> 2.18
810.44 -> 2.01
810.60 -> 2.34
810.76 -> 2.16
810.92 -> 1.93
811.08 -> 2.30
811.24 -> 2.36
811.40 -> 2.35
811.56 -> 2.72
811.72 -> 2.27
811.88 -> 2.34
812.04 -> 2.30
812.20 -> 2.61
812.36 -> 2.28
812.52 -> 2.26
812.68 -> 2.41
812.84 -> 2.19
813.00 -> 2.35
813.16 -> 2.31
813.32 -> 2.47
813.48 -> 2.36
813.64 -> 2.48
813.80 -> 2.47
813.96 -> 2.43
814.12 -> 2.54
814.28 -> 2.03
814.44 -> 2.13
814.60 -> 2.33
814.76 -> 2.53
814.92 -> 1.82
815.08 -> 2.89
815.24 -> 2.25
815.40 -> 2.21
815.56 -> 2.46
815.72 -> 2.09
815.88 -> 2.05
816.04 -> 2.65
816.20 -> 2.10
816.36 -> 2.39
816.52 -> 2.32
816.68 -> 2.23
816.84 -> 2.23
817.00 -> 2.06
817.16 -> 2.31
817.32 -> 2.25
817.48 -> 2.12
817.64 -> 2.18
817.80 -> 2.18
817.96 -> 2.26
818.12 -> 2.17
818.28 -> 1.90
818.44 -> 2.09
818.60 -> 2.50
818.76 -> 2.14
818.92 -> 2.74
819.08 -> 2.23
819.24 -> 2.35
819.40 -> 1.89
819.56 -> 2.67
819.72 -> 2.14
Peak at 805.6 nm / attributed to [N II]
